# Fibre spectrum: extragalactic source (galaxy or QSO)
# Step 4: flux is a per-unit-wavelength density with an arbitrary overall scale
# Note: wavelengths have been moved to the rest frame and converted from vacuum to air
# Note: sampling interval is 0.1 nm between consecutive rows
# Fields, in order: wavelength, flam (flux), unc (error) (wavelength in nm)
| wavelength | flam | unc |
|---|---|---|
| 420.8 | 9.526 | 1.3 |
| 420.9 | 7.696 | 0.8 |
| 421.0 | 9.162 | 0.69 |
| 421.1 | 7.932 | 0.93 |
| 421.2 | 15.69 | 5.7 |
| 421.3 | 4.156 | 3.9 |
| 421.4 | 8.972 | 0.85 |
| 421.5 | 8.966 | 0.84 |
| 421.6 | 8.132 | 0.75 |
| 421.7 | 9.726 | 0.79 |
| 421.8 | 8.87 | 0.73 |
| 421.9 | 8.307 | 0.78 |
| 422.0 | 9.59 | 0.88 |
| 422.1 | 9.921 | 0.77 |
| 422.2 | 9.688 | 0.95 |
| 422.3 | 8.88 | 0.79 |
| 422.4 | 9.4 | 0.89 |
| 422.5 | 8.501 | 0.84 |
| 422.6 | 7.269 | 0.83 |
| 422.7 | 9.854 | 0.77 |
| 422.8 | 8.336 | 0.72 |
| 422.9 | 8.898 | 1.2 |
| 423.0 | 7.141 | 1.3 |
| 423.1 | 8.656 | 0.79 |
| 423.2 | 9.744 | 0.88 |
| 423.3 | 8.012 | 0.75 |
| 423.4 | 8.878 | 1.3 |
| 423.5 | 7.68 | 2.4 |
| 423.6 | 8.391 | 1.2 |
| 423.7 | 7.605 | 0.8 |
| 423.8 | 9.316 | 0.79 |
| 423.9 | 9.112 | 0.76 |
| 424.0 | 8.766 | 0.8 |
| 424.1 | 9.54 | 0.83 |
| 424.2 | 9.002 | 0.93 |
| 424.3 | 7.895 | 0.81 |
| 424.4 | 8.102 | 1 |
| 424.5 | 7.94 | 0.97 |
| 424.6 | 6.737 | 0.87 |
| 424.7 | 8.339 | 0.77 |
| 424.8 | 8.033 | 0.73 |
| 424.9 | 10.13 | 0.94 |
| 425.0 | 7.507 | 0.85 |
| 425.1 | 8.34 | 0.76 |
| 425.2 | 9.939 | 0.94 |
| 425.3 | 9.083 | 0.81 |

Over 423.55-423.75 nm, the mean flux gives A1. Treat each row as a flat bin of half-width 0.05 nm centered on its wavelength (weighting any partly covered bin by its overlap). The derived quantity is 8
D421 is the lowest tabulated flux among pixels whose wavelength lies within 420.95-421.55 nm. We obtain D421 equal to 4.156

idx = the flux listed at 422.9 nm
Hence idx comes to 8.898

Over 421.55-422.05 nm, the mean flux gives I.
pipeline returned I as 8.93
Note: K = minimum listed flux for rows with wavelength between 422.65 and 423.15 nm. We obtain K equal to 7.141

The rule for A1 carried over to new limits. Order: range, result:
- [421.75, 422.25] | 9.28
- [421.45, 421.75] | 8.94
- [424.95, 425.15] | 7.92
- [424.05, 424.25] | 9.27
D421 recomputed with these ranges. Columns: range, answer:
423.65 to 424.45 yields 7.605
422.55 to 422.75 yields 7.269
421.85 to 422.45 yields 8.307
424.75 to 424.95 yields 8.033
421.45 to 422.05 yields 8.132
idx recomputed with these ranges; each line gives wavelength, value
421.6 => 8.132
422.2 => 9.688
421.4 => 8.972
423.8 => 9.316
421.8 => 8.87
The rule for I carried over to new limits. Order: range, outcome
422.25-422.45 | 9.14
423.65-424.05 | 8.7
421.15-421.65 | 9.18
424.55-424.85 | 7.7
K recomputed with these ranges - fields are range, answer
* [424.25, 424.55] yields 7.895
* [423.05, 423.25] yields 8.656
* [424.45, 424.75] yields 6.737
